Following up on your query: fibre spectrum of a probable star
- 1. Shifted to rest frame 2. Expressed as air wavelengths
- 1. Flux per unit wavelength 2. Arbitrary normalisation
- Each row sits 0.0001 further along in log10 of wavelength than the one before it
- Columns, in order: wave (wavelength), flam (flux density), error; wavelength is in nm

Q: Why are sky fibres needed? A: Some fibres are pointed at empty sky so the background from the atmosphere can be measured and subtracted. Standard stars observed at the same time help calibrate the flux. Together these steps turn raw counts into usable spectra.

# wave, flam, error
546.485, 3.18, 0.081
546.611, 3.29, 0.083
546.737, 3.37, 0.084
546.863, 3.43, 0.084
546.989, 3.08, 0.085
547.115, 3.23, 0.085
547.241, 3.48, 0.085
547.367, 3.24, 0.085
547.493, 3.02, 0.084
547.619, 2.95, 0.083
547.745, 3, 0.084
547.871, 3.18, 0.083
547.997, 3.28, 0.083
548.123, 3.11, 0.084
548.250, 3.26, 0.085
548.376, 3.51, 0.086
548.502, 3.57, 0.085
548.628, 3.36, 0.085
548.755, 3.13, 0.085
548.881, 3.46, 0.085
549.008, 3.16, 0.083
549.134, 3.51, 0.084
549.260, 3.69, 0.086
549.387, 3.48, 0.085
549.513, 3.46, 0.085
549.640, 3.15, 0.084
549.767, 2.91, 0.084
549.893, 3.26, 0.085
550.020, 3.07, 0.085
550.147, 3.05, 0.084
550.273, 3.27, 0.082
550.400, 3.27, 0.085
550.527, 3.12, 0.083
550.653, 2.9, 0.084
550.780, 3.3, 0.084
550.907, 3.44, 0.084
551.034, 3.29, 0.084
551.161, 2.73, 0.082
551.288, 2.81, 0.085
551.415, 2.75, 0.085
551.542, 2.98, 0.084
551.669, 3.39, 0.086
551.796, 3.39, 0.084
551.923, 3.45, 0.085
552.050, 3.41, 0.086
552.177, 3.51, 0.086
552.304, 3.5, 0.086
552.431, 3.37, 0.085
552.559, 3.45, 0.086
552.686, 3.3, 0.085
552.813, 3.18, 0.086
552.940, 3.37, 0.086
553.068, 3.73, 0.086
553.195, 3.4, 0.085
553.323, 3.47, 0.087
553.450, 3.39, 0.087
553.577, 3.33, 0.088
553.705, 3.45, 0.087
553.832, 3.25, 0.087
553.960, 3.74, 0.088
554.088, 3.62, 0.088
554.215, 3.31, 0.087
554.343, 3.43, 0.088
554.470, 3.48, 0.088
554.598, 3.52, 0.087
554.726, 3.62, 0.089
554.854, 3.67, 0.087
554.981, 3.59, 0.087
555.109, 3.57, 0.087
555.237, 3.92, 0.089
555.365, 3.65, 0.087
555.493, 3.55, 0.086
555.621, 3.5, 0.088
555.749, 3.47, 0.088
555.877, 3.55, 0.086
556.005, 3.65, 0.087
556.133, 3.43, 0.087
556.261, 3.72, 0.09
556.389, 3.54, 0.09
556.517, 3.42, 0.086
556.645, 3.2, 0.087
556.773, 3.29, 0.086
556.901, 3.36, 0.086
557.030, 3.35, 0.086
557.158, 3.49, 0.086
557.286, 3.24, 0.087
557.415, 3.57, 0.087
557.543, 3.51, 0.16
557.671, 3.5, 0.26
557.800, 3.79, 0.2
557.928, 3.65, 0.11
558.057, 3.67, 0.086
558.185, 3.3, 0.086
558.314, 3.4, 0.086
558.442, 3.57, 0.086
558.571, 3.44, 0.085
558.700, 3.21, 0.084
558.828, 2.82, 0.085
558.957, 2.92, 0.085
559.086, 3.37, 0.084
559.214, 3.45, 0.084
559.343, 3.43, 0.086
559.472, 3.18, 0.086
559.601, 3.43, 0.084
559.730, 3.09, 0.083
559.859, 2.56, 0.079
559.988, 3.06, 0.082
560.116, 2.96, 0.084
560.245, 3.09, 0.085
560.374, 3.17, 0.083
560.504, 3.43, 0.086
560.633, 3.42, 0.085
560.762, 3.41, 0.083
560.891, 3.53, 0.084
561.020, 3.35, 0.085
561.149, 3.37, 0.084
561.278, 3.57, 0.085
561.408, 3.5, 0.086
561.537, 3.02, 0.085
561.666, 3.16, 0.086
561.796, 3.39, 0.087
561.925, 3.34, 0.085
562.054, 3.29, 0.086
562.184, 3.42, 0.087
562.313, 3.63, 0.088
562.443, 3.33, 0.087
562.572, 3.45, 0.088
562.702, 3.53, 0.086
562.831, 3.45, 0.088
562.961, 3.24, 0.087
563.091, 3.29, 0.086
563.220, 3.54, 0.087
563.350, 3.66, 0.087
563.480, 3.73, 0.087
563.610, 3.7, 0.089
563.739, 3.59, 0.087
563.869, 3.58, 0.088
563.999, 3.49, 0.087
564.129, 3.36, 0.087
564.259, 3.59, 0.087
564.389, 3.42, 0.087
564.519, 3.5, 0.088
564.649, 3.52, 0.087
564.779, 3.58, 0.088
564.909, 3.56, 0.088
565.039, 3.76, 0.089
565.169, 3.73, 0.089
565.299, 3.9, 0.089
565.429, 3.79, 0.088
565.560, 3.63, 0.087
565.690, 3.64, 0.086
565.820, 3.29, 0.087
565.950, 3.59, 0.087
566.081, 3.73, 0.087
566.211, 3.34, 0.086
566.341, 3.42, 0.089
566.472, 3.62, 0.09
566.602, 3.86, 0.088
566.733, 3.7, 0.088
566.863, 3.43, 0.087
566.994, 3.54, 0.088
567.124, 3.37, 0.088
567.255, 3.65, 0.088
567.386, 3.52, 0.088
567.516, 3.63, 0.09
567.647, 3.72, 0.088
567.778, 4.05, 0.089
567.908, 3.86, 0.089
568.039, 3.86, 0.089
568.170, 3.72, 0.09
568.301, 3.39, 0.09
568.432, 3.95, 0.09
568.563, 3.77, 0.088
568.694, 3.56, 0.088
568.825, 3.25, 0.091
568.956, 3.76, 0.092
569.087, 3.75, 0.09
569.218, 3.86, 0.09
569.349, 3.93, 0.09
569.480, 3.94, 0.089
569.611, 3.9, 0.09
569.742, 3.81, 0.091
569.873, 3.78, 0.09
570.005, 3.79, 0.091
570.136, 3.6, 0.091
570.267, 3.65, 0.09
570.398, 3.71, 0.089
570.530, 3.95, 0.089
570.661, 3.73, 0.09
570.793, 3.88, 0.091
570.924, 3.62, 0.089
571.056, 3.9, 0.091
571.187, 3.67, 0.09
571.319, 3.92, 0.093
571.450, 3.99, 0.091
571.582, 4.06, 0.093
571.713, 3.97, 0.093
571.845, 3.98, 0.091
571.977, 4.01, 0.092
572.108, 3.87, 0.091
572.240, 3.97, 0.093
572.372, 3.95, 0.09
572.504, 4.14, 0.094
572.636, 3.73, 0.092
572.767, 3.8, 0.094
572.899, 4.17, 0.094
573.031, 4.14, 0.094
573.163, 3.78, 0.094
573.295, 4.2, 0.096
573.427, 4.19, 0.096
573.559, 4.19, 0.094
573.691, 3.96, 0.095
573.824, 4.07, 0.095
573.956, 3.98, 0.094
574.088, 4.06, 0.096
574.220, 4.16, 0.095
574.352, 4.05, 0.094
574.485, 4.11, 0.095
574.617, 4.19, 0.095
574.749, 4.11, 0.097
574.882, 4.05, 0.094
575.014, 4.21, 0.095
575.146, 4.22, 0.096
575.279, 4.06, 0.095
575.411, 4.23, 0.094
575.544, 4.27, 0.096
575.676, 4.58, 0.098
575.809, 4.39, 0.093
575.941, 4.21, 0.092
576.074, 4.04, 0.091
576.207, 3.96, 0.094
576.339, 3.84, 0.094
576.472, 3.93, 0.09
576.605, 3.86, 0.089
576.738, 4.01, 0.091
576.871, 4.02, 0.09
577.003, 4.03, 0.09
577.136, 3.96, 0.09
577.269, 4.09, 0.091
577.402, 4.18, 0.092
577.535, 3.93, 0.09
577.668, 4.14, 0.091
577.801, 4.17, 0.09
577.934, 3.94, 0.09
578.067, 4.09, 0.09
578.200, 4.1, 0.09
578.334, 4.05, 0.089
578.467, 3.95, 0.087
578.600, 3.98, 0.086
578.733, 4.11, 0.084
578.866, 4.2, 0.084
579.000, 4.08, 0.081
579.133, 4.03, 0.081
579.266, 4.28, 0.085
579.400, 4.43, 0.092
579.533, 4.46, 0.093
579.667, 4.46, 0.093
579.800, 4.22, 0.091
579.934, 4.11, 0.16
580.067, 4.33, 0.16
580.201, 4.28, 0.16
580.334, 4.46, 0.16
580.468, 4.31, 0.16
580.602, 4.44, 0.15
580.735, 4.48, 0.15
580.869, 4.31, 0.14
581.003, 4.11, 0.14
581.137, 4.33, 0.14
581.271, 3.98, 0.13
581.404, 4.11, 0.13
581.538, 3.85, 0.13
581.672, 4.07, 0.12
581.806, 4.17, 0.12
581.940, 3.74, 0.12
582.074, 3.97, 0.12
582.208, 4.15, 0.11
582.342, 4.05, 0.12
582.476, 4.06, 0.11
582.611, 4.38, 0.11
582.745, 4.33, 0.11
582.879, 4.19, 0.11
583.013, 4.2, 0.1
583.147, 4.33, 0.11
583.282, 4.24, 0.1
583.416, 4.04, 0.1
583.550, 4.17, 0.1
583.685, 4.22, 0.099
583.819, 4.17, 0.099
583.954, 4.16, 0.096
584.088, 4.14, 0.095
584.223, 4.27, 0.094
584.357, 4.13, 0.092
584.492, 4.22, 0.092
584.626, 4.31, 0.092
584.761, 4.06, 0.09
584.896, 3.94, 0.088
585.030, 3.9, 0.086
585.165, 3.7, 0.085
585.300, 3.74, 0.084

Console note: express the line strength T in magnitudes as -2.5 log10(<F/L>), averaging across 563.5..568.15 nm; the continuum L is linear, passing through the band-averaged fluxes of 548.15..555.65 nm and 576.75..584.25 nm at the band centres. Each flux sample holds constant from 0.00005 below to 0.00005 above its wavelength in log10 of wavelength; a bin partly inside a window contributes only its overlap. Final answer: 0.04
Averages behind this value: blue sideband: 3.36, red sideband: 4.16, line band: 3.62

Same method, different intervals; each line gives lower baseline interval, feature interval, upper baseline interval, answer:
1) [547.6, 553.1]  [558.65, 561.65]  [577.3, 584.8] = 0.10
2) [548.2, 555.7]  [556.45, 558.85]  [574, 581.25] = 0.04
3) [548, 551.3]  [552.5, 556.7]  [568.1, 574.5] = -0.03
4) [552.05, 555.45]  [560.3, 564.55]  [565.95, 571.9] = 0.06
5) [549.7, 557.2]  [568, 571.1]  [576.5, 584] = 0.03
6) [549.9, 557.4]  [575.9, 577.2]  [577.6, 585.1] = 0.01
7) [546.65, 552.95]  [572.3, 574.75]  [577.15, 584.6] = -0.03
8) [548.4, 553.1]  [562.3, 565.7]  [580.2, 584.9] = 0.03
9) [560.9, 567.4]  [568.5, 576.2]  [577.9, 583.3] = -0.03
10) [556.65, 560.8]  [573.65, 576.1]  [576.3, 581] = -0.04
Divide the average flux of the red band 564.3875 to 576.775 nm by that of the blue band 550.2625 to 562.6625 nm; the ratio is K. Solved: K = 1.14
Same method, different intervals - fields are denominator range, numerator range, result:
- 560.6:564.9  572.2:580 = 1.19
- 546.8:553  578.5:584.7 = 1.29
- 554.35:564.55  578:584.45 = 1.22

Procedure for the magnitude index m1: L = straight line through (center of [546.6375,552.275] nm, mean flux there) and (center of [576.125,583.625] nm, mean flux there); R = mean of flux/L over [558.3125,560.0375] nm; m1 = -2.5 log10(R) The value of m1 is 0.10 mag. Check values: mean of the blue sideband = 3.24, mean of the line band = 3.2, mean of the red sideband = 4.14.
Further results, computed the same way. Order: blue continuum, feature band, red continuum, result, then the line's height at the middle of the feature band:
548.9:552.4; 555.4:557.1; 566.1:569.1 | -0.031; 3.37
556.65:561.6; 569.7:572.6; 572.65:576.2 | 0.026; 3.95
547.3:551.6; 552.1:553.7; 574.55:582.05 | -0.035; 3.31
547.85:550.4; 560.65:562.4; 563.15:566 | 0.048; 3.54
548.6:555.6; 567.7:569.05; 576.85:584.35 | 0.029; 3.82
